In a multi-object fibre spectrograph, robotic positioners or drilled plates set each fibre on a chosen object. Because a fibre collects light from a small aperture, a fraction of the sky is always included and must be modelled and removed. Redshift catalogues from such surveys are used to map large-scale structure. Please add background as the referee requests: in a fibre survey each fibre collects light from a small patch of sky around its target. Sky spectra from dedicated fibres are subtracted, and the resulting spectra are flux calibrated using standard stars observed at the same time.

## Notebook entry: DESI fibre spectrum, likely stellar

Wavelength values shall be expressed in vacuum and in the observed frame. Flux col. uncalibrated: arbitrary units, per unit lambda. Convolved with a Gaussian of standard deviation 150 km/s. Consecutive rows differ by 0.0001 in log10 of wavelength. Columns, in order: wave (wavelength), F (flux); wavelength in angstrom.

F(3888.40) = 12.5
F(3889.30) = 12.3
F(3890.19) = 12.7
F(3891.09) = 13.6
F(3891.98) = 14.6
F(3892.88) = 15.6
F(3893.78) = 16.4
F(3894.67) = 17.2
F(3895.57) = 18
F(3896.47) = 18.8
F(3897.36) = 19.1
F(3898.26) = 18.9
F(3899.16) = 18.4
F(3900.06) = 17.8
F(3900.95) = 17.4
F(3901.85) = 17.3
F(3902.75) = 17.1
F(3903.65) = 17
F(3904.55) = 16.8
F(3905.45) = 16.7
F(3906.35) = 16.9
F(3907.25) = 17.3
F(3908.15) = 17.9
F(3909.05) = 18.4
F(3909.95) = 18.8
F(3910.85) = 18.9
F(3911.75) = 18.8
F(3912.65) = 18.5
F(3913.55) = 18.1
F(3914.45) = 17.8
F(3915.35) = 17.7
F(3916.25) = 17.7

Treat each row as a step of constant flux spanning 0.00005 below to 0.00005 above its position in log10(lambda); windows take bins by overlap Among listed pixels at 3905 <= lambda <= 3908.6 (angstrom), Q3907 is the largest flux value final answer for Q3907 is 17.9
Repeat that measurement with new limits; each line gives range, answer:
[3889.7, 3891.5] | 13.6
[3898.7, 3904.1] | 18.4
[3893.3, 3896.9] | 18.8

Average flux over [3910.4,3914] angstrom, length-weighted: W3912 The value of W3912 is 18.6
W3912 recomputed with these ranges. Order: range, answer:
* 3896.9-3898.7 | 19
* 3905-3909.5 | 17.4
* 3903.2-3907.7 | 16.9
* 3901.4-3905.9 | 17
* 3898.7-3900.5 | 18.1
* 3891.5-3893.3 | 15.1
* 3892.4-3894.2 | 15.9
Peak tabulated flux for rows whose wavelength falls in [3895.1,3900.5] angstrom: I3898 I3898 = 19.1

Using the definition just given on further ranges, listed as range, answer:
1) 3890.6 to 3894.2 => 16.4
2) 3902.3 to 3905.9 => 17.1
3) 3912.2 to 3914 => 18.5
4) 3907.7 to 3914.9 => 18.9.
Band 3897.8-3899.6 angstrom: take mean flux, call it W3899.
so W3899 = 18.6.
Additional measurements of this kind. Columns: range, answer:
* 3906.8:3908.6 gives 17.6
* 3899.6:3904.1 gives 17.3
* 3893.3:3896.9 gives 17.6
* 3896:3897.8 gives 19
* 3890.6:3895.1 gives 15.5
